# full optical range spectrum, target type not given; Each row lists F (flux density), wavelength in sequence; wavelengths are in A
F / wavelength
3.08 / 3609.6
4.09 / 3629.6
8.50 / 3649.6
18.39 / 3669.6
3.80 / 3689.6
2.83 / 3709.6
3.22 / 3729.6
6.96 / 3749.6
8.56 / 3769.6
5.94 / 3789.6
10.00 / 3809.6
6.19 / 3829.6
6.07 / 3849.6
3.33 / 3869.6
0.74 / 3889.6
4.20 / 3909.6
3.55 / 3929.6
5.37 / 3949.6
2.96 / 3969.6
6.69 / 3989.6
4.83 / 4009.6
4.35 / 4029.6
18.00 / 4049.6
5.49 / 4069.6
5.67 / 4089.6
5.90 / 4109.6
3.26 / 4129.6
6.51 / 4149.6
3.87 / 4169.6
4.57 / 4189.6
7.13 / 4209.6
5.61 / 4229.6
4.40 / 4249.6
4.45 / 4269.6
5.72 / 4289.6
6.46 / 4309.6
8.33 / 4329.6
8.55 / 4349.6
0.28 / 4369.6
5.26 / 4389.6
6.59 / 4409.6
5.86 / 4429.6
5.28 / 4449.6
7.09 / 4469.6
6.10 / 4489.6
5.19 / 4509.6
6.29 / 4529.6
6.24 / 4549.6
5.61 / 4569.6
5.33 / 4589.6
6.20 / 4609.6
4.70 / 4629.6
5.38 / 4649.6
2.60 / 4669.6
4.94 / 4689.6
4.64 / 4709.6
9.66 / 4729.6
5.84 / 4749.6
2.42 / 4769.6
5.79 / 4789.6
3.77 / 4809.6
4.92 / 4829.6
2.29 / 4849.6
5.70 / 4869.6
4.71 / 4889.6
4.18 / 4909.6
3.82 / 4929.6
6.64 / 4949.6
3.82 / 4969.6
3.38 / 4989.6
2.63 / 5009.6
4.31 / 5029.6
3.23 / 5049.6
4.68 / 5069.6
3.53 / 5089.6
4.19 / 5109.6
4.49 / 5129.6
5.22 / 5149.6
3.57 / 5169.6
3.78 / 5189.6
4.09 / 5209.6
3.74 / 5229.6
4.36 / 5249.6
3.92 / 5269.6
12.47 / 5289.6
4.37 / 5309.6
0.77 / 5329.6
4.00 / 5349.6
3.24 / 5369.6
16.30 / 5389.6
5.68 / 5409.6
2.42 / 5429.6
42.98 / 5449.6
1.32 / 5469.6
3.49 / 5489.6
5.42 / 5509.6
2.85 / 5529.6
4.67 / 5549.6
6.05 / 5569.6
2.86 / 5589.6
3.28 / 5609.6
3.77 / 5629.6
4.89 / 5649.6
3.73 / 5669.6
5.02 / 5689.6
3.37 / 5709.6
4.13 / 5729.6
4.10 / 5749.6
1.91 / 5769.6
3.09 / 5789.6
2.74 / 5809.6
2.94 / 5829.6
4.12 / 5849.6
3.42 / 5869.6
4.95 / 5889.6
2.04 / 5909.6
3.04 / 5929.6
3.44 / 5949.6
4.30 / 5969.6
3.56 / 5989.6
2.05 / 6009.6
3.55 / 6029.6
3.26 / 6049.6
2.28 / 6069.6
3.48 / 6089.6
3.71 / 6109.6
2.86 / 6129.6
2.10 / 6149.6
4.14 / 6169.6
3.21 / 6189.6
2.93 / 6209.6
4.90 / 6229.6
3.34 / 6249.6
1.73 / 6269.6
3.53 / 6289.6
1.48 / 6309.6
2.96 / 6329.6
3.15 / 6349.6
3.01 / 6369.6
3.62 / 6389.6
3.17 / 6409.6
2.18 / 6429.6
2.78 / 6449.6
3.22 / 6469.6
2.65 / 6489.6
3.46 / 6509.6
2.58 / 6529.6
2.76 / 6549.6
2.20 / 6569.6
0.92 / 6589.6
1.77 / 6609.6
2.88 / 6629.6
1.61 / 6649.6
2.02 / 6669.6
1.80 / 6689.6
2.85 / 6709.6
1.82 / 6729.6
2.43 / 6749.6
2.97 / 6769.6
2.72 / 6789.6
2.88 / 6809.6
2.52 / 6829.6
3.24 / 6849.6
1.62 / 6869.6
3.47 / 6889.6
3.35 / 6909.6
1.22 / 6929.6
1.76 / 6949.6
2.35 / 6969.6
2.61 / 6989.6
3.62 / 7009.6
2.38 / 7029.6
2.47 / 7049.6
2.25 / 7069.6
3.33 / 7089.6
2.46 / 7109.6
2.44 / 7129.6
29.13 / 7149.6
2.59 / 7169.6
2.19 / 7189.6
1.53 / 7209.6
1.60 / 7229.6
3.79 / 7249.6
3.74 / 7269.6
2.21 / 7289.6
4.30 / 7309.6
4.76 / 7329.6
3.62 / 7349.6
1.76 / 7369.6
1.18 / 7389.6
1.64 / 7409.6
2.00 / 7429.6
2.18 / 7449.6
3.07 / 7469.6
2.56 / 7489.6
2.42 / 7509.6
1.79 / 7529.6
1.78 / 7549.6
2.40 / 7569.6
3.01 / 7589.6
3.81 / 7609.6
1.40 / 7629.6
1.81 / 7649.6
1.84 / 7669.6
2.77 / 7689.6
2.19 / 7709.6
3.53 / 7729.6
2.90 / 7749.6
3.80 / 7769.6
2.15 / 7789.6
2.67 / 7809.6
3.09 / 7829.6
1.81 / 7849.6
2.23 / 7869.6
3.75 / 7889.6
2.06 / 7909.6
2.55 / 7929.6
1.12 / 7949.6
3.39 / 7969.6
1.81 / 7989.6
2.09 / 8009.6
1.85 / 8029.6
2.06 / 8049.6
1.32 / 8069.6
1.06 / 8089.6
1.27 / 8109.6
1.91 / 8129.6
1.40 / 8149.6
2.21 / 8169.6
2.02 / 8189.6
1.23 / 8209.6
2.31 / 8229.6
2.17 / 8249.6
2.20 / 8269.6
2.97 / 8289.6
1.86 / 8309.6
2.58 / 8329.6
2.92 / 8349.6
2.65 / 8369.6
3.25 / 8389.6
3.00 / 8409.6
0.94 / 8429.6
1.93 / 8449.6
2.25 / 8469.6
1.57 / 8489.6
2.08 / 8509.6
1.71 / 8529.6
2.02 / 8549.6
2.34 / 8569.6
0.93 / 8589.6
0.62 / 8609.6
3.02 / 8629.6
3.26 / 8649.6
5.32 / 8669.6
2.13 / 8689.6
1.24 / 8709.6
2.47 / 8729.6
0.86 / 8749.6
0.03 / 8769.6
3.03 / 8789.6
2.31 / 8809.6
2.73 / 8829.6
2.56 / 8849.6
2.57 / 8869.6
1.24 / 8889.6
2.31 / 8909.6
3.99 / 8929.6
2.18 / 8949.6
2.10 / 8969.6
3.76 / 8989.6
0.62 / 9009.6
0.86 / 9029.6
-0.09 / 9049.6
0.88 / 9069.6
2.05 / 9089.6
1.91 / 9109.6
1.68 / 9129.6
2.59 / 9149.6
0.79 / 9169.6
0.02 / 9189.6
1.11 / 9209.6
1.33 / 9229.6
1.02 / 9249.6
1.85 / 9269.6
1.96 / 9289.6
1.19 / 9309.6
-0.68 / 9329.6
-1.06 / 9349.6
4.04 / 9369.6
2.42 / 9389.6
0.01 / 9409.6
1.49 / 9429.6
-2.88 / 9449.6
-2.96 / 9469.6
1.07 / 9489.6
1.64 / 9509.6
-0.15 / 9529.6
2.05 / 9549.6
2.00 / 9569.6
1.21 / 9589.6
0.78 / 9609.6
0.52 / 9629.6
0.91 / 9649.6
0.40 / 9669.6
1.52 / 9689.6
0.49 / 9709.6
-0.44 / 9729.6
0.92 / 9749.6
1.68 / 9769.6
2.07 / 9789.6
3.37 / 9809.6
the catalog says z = 0.088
